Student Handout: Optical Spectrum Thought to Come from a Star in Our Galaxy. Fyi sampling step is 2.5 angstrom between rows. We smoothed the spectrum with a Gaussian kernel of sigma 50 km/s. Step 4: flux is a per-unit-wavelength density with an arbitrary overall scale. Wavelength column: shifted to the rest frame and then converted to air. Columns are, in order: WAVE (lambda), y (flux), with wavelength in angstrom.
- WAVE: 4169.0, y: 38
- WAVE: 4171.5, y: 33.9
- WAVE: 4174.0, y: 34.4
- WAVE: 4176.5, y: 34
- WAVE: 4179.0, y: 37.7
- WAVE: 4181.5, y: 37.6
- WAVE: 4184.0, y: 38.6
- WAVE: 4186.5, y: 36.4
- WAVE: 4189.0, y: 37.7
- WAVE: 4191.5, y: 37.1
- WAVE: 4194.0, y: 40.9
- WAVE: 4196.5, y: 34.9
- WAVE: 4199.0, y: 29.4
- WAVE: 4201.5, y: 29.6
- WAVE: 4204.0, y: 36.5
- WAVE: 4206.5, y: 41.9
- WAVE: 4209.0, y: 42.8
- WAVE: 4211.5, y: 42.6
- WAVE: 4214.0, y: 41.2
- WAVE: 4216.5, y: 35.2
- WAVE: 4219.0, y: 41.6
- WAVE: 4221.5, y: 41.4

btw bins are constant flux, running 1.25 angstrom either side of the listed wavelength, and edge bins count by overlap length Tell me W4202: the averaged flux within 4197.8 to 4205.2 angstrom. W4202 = 31.8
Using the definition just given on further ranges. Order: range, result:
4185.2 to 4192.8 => 37.1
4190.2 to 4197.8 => 37.6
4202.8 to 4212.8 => 41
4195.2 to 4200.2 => 32.3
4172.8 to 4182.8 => 35.9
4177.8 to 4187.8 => 37.6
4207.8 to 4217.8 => 40.4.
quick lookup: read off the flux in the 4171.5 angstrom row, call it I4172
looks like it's 33.9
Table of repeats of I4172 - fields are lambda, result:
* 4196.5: 34.9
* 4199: 29.4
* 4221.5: 41.4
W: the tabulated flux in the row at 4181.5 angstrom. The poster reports 37.6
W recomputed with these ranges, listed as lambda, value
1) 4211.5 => 42.6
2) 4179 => 37.7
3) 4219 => 41.6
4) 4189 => 37.7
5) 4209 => 42.8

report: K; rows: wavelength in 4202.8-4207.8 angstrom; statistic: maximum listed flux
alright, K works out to 41.9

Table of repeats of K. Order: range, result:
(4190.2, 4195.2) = 40.9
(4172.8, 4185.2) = 38.6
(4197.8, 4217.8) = 42.8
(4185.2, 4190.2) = 37.7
